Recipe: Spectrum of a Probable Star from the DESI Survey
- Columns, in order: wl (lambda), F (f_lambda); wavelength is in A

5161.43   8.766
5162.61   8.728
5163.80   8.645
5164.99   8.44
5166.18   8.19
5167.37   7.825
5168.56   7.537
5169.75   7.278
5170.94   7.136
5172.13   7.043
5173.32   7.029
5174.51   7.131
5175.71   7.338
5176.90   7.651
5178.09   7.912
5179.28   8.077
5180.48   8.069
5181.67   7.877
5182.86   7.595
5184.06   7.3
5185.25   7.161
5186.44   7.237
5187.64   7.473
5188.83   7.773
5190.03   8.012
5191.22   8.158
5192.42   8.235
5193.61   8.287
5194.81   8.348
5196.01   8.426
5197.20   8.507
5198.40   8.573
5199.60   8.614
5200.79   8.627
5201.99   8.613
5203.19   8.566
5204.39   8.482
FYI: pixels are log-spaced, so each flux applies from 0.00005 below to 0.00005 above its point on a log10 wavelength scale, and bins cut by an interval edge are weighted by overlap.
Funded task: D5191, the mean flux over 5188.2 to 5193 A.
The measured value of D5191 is 8.04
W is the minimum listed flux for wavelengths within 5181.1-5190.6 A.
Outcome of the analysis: 7.161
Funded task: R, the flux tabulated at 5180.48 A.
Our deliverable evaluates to 8.069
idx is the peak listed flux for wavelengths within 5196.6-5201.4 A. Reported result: 8.627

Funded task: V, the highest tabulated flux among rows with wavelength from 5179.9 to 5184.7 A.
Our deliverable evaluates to 8.069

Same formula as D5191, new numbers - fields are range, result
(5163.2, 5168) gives 8.26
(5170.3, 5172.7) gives 7.1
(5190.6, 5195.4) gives 8.26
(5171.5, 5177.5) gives 7.24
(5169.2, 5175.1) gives 7.13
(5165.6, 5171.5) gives 7.59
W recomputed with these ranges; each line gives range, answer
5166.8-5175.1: 7.029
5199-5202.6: 8.613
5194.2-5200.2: 8.348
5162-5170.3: 7.278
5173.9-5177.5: 7.131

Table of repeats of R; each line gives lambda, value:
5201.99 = 8.613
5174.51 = 7.131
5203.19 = 8.566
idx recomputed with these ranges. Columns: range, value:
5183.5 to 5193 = 8.235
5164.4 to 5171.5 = 8.44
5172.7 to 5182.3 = 8.077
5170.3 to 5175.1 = 7.136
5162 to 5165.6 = 8.728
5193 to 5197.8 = 8.507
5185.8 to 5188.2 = 7.473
